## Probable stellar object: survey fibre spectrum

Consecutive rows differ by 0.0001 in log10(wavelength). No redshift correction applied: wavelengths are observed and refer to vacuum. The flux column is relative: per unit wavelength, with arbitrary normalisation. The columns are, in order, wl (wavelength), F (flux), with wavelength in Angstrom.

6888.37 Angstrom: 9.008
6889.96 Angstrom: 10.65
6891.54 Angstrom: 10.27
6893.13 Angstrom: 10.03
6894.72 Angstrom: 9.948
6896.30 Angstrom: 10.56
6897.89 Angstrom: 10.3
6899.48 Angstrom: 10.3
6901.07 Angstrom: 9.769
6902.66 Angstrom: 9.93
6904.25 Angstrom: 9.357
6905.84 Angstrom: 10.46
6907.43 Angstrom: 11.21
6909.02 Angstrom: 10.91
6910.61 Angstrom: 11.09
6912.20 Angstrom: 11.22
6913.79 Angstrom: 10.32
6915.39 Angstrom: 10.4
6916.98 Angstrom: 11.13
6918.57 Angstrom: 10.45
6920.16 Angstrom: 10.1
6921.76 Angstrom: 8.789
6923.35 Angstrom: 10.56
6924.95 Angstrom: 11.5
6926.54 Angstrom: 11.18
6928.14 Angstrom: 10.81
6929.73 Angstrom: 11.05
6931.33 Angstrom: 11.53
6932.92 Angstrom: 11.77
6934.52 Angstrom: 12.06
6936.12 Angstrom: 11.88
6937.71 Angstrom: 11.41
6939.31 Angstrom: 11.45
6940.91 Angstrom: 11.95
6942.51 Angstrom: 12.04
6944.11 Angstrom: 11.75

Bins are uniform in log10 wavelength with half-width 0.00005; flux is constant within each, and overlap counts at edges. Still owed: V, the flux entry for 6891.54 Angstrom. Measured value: 10.27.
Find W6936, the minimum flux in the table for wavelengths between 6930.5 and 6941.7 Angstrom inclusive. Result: 11.41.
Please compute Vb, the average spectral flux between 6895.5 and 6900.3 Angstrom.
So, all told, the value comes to 10.4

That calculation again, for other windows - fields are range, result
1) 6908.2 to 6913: 11.1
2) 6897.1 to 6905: 9.93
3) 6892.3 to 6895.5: 9.97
